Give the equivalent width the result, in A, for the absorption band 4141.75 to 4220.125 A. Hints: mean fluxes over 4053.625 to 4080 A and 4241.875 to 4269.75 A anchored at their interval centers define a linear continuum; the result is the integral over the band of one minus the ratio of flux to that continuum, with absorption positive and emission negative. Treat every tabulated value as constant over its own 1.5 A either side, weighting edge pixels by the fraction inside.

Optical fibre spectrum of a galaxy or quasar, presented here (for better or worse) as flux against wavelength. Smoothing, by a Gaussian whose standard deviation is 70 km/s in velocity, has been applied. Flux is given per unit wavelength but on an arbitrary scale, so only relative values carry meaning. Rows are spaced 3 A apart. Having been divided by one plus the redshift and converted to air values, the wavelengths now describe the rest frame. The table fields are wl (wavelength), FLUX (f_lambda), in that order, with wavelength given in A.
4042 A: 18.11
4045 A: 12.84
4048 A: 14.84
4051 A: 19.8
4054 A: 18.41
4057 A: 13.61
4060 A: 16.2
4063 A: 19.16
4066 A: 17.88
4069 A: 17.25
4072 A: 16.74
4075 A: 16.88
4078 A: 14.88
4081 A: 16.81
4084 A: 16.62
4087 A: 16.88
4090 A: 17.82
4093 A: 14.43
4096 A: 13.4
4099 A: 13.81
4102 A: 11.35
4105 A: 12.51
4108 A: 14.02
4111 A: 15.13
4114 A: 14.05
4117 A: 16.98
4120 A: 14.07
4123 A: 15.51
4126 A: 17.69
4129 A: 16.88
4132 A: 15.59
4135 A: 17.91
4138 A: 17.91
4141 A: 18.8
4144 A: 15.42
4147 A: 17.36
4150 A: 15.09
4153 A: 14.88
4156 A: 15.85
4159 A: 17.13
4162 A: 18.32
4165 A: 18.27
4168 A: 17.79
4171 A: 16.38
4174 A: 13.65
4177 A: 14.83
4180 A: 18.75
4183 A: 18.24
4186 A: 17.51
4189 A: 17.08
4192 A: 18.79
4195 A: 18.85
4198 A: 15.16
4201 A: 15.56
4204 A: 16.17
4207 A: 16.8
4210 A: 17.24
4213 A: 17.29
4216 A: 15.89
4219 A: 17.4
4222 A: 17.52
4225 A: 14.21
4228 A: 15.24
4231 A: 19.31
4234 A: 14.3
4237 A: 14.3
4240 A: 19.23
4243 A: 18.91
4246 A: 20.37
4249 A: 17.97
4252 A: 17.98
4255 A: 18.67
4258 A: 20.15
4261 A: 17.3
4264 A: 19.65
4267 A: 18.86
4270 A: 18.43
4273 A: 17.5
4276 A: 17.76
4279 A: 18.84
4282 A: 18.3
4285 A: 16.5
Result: 5.4 A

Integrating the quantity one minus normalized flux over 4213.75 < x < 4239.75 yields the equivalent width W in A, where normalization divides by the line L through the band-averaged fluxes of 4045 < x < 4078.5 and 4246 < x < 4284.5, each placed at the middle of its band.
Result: 2.8 A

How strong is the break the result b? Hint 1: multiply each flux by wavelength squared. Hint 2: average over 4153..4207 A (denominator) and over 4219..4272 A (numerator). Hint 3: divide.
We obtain 1.1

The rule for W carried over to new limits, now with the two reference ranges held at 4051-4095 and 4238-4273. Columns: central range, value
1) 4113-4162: 3.0 A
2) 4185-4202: 0.8 A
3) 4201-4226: 2.4 A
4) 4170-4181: 1.3 A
